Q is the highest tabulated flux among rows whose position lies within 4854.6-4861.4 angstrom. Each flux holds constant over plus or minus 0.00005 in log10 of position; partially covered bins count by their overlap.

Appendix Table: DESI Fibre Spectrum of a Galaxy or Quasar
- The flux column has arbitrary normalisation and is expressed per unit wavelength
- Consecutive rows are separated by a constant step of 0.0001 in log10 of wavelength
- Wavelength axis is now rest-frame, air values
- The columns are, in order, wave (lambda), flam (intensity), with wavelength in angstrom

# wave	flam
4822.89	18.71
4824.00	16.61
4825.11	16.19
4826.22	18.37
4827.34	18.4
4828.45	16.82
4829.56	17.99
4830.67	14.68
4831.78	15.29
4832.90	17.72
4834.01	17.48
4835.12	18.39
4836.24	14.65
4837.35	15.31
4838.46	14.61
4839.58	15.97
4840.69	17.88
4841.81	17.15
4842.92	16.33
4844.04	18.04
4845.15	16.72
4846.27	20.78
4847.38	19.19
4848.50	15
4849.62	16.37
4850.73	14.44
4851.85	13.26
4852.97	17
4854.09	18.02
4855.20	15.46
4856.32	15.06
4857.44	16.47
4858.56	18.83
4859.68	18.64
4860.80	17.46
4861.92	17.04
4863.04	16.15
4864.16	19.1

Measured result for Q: 18.83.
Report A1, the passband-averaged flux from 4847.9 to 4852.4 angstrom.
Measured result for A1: 14.8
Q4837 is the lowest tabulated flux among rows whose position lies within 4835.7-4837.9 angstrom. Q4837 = 14.65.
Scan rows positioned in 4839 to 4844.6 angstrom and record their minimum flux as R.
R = 15.97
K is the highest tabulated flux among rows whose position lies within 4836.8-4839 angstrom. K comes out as 15.31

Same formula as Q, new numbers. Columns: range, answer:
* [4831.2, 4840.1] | 18.39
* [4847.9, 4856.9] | 18.02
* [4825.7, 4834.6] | 18.4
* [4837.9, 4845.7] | 18.04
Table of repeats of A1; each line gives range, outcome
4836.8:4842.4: 16.2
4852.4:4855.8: 16.8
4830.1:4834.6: 16.3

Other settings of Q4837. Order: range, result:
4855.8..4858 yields 15.06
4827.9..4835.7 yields 14.68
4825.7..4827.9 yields 18.37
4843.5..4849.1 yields 15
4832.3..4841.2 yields 14.61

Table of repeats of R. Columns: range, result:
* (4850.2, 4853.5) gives 13.26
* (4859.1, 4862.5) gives 17.04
